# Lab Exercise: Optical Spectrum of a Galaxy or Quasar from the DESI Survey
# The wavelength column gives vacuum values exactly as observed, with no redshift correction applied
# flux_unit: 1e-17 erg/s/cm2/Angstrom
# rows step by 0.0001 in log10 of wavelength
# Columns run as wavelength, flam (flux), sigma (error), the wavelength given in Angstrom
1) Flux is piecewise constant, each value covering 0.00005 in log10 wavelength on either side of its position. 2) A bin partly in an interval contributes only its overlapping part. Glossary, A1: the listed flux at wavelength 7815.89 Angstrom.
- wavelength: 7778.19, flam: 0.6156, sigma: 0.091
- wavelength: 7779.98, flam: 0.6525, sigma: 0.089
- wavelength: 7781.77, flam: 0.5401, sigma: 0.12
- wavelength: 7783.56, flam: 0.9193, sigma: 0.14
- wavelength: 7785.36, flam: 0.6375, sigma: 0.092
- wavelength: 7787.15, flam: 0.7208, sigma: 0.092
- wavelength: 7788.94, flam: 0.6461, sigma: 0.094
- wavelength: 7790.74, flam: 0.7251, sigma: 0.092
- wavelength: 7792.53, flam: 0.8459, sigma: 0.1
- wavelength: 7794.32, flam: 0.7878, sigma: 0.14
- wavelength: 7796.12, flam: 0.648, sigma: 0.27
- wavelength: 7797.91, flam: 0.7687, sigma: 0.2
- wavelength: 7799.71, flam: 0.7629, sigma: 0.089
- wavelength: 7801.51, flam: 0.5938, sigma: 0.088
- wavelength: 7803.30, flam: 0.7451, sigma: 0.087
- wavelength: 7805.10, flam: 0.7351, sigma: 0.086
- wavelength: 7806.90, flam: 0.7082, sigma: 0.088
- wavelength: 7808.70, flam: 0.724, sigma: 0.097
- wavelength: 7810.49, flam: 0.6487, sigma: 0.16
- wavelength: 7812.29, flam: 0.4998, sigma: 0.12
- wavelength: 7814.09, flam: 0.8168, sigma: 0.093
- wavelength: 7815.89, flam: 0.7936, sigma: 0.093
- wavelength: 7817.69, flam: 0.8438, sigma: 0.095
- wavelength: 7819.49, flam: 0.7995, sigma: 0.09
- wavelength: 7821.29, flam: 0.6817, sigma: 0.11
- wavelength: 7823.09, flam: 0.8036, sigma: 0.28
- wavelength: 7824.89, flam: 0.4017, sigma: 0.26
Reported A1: 0.7936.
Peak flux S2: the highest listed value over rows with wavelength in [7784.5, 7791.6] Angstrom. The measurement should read 0.7251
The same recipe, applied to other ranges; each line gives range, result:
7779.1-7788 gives 0.9193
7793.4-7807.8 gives 0.7878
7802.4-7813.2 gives 0.7451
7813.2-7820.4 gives 0.8438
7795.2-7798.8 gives 0.7687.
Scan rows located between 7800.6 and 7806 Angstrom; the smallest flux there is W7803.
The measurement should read 0.5938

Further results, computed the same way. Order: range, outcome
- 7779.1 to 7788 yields 0.5401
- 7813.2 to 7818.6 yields 0.7936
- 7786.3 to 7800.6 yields 0.6461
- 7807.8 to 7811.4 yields 0.6487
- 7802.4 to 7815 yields 0.4998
